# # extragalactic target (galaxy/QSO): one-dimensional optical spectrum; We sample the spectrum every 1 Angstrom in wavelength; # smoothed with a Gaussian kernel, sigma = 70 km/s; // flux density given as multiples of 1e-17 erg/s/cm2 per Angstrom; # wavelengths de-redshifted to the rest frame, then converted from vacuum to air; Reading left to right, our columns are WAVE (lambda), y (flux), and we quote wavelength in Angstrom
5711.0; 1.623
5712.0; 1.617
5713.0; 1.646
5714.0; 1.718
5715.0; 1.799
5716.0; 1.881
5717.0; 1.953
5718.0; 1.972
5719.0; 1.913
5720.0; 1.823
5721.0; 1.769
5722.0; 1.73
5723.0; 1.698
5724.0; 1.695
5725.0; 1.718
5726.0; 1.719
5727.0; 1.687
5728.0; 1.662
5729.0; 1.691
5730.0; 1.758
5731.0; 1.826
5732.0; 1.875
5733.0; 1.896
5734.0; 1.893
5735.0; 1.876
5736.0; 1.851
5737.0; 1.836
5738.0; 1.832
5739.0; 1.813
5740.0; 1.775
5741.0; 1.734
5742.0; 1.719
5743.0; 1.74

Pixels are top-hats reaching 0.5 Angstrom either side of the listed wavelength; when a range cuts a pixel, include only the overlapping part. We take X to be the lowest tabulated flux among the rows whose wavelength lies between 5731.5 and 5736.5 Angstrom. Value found 1.851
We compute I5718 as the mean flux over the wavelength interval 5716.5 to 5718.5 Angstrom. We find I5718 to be 1.96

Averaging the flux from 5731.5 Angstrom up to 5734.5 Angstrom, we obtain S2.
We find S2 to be 1.89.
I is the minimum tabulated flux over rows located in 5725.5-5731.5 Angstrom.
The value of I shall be 1.662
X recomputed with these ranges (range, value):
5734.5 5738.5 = 1.832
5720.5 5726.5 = 1.695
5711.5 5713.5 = 1.617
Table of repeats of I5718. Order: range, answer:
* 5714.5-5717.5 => 1.88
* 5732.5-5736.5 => 1.88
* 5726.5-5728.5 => 1.67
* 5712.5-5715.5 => 1.72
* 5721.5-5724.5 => 1.71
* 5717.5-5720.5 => 1.9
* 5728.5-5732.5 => 1.79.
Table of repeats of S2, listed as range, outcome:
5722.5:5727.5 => 1.7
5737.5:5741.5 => 1.79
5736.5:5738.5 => 1.83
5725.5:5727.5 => 1.7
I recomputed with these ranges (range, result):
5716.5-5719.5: 1.913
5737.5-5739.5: 1.813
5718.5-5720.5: 1.823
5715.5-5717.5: 1.881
